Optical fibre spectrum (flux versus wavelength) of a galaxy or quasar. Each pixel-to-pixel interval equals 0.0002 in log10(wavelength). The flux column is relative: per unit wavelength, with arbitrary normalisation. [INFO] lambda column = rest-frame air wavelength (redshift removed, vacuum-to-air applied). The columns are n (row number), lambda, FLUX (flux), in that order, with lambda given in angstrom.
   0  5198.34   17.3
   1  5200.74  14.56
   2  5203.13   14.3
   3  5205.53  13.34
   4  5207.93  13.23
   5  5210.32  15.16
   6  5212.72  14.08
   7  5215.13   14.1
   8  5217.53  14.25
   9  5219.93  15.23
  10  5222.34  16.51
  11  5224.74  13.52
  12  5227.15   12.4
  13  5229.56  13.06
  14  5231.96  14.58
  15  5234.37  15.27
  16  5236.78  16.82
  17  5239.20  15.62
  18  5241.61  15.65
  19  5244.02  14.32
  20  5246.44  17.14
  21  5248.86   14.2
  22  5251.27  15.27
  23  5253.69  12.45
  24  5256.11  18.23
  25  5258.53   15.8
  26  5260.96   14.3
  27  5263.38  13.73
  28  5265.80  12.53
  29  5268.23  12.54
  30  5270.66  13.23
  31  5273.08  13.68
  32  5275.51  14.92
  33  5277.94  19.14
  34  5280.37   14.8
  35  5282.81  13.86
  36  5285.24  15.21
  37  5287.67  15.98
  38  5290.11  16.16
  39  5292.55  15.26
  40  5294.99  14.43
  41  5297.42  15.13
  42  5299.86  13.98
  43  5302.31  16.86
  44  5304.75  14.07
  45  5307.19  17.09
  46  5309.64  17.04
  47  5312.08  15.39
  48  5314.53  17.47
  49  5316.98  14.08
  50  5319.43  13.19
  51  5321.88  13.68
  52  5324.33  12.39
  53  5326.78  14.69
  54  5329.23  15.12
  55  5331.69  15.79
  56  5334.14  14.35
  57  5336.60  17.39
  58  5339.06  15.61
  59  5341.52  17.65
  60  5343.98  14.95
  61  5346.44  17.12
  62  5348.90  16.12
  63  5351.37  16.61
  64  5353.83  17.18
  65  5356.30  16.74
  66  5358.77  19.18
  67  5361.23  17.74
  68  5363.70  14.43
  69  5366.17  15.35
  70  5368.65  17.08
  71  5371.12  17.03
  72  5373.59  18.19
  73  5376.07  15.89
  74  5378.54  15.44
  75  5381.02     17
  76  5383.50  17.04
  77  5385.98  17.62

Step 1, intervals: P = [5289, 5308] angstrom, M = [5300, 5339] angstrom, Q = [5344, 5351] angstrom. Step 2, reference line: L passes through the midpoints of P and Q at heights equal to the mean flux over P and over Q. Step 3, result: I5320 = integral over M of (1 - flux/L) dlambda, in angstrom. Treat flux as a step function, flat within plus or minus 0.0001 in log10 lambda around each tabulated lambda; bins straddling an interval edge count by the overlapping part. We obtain 1.3 angstrom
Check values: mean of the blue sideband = 15.3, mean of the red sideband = 16.3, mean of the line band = 15.2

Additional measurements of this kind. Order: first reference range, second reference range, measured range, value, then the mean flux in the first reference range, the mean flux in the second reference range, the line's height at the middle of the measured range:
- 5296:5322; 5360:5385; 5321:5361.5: -0.1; 15.3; 16.5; 15.9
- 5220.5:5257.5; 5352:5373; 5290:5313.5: 0.6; 15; 16.9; 16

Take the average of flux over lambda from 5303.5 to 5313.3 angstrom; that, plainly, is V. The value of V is 15.9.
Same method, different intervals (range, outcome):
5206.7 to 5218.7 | 14.2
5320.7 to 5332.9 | 14.3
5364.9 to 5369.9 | 16.2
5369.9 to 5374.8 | 17.6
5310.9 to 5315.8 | 16.4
